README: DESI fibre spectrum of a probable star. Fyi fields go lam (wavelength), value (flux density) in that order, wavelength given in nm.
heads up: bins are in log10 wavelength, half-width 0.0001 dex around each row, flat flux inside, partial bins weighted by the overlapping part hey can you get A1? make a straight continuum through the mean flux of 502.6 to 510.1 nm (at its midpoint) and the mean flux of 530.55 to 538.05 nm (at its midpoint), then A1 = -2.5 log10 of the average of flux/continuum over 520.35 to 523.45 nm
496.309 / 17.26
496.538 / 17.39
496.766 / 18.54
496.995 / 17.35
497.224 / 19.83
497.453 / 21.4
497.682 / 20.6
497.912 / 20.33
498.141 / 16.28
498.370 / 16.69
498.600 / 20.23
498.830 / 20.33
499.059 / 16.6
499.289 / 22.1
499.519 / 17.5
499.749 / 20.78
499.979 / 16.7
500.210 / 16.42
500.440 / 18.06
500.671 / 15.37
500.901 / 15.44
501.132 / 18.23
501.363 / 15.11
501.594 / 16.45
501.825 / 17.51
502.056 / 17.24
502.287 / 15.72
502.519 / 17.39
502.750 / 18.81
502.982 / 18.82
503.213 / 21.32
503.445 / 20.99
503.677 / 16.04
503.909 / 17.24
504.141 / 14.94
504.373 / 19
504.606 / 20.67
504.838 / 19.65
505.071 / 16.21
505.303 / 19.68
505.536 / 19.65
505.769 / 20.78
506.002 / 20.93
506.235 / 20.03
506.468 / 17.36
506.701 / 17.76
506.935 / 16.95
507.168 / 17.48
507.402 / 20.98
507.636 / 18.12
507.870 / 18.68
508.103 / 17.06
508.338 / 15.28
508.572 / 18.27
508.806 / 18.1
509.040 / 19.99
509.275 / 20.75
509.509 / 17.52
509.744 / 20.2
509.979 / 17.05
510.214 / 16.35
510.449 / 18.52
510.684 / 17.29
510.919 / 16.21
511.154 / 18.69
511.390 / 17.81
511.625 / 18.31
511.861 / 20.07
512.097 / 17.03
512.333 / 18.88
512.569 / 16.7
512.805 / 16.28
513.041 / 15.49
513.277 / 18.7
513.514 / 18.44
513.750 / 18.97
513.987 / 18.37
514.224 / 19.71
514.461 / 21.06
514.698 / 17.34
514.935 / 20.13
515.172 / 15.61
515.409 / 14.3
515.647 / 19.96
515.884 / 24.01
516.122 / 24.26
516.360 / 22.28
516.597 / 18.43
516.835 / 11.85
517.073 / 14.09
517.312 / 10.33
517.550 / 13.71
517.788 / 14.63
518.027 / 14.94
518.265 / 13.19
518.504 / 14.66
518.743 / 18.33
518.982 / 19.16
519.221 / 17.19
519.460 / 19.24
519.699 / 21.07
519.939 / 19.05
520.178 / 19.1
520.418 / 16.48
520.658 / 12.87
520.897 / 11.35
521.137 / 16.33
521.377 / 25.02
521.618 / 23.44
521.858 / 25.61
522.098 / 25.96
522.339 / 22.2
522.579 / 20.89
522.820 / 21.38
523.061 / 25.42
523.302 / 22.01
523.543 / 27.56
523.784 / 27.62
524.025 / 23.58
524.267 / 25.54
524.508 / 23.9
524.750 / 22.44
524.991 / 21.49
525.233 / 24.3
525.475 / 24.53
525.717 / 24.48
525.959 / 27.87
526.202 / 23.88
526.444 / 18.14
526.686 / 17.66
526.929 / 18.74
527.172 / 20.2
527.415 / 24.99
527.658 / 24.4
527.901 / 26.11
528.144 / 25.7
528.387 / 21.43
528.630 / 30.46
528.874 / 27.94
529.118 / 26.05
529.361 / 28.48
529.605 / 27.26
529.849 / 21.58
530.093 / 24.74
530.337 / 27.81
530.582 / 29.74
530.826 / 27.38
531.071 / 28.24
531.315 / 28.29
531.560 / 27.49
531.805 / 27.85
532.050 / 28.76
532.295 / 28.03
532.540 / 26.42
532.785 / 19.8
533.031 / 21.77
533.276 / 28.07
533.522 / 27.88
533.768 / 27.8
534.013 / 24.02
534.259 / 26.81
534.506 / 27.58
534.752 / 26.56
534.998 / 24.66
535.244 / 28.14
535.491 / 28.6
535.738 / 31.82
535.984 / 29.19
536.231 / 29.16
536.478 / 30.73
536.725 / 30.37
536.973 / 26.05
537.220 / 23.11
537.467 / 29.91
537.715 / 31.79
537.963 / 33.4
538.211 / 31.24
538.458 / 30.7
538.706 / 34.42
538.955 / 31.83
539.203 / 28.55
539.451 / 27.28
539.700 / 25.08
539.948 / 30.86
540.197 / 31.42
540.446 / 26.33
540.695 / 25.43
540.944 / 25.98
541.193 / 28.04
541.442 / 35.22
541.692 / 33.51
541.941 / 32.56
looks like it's 0.14 mag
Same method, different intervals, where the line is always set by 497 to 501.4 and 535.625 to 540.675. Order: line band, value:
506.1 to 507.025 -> 0.13 mag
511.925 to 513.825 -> 0.26 mag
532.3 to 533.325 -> 0.16 mag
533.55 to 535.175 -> 0.08 mag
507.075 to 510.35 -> 0.15 mag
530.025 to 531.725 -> -0.01 mag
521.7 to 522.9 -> 0.08 mag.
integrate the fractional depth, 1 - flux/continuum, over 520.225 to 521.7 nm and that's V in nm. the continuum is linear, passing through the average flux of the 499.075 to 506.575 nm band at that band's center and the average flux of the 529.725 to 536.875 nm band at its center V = 0.38 nm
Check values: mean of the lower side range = 18.2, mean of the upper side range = 27.2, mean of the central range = 17.5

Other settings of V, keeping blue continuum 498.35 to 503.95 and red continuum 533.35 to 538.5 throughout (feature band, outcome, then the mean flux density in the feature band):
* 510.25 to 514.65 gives 0.672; 18.1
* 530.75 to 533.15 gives 0.079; 26.4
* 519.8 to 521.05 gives 0.416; 15.9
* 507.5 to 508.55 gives 0.135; 17.4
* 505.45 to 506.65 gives -0.015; 19.6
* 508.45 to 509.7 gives 0.083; 19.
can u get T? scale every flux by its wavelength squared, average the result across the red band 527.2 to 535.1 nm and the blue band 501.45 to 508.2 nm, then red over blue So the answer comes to 1.58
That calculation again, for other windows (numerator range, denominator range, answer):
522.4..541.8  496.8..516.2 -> 1.60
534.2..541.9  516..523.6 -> 1.67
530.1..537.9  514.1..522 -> 1.64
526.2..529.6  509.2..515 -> 1.40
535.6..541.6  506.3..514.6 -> 1.81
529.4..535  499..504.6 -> 1.68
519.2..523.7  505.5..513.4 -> 1.20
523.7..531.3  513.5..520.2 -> 1.46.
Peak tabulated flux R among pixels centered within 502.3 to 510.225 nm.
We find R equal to 21.32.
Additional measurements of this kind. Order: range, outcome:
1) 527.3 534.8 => 30.46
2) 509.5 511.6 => 20.2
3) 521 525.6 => 27.62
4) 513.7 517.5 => 24.26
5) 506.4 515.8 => 21.06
